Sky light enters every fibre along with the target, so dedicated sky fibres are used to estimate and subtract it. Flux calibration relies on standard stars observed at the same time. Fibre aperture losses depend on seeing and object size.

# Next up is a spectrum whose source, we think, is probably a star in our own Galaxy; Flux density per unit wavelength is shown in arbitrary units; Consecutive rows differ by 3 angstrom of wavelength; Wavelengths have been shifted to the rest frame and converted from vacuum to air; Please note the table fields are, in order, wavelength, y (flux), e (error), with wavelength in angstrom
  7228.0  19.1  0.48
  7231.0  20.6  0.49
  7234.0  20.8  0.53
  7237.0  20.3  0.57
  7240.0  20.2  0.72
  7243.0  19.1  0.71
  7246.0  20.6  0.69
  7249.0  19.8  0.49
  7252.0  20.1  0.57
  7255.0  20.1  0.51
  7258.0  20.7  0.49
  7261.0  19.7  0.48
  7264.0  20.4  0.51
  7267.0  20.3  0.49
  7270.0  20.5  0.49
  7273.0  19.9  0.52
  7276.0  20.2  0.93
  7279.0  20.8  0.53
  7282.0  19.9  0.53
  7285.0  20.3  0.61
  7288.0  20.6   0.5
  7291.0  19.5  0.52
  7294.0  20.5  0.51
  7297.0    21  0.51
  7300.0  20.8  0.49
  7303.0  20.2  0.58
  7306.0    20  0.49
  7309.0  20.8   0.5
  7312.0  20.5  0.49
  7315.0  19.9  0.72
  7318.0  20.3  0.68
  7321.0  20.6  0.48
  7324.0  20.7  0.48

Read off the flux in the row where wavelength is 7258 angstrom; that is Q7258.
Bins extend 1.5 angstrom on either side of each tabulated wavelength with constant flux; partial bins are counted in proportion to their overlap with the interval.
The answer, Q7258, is 20.7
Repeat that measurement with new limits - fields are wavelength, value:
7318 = 20.3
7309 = 20.8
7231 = 20.6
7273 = 19.9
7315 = 19.9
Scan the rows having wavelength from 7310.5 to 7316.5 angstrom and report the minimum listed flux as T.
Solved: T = 19.9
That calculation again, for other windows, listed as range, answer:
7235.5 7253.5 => 19.1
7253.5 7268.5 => 19.7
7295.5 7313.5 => 20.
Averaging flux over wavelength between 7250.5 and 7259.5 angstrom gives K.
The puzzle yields 20.3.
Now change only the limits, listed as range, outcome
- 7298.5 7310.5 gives 20.4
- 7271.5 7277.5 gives 20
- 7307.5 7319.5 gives 20.4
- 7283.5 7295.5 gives 20.2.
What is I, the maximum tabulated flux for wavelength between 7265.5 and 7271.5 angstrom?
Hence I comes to 20.5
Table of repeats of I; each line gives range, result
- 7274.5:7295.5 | 20.8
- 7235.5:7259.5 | 20.7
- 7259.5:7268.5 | 20.4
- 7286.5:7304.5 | 21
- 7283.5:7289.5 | 20.6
